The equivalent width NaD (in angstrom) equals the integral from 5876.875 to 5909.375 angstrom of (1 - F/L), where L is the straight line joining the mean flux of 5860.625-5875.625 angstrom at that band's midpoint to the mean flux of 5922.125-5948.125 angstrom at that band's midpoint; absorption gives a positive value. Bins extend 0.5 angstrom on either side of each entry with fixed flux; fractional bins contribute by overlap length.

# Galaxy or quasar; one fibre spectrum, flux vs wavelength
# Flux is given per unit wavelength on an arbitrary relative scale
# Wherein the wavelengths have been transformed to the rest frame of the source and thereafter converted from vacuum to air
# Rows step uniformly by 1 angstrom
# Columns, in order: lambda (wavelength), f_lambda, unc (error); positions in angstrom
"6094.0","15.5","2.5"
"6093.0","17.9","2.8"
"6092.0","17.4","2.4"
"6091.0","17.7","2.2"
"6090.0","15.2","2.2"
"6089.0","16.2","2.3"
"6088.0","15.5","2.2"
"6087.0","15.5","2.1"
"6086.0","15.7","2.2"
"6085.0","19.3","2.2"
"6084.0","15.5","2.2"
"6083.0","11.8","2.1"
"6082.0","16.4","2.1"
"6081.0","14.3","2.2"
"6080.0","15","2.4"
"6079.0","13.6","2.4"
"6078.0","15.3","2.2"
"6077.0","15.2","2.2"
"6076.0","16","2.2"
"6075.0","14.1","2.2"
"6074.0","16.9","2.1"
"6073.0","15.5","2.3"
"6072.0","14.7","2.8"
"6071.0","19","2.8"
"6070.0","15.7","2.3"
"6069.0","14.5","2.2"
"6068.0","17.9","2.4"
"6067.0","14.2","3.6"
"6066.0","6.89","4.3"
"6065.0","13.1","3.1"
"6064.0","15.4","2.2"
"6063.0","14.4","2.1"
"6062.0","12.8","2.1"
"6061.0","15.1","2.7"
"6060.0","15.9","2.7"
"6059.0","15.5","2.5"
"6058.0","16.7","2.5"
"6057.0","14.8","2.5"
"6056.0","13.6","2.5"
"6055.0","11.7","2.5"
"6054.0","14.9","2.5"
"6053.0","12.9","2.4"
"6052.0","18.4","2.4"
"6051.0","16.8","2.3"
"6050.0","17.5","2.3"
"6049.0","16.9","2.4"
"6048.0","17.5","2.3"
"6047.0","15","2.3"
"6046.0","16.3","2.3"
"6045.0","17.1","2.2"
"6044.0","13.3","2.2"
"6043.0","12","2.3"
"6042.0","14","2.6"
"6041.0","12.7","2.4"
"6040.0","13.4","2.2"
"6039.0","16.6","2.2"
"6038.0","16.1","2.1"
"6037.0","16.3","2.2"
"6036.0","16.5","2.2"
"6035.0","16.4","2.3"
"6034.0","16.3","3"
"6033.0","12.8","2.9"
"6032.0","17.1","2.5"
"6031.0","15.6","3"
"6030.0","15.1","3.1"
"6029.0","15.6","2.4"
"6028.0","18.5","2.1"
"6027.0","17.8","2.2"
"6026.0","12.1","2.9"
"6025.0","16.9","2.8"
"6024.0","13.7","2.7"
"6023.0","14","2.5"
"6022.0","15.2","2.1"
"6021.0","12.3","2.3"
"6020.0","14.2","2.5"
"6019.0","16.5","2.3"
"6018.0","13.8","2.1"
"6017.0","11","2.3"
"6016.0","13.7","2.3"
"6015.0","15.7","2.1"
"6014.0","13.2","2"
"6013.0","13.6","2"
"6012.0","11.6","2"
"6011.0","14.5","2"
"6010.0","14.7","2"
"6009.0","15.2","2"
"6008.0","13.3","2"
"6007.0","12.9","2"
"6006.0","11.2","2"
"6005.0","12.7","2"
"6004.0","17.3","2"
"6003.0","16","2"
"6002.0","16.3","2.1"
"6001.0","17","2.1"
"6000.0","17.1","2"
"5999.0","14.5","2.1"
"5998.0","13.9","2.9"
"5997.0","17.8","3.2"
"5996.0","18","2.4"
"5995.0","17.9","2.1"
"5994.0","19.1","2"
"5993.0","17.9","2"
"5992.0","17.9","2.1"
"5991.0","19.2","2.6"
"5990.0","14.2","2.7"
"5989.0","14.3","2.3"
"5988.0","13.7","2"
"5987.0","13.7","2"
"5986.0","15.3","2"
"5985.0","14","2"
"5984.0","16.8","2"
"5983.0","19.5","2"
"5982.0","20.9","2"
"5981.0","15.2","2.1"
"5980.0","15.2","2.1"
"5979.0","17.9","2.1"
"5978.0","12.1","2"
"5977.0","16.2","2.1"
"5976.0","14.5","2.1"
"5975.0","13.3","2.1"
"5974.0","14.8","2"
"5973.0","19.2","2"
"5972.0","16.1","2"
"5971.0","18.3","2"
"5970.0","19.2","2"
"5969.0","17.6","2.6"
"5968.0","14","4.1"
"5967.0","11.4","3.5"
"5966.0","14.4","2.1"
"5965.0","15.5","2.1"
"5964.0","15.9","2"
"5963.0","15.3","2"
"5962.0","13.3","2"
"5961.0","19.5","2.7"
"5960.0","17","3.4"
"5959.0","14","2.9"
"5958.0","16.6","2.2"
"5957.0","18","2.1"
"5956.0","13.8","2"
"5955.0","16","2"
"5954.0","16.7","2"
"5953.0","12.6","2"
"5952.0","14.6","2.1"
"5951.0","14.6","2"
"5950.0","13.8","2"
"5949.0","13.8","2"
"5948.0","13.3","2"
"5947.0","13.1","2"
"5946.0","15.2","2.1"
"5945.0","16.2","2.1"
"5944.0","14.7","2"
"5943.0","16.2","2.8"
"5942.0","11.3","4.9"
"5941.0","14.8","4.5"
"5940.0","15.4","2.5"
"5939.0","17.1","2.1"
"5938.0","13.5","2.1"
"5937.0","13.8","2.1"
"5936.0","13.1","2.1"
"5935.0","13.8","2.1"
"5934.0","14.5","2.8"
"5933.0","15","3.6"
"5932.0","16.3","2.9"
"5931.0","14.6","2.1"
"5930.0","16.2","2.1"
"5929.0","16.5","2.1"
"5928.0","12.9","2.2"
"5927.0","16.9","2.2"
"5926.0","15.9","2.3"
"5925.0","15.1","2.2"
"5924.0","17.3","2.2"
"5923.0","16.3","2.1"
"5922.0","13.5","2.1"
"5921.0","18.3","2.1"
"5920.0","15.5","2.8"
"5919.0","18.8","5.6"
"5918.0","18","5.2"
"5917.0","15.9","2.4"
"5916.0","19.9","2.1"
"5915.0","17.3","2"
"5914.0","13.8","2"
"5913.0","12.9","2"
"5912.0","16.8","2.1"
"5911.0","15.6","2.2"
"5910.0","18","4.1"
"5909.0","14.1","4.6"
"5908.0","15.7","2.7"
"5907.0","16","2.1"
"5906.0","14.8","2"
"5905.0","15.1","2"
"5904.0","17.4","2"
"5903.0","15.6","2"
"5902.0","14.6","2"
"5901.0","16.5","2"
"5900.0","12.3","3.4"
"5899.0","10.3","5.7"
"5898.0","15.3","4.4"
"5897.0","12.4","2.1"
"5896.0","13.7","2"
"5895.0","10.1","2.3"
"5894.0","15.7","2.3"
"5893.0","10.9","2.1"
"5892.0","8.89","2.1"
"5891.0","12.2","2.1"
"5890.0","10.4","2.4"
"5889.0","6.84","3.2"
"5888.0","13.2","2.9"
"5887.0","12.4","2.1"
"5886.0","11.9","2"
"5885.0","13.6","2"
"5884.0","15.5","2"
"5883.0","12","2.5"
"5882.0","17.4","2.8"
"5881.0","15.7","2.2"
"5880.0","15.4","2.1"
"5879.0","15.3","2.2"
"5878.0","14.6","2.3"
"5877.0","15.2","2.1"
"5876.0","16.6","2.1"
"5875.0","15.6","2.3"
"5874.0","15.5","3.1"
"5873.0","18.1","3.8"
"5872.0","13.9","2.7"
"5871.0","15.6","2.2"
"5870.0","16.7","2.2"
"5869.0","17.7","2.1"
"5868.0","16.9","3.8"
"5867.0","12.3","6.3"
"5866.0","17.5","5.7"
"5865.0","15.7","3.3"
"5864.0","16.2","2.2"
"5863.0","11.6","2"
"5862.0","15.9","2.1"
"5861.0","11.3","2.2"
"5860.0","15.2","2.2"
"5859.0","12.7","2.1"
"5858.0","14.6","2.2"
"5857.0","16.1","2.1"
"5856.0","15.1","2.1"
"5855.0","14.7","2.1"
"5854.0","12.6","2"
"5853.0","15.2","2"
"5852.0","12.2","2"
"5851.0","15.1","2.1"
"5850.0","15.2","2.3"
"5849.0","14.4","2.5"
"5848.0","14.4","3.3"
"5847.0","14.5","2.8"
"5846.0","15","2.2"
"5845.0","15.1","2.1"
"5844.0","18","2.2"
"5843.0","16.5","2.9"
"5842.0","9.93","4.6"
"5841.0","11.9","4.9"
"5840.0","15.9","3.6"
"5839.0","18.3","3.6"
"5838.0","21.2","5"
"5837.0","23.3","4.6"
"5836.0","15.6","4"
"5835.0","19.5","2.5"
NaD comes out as 3.40 angstrom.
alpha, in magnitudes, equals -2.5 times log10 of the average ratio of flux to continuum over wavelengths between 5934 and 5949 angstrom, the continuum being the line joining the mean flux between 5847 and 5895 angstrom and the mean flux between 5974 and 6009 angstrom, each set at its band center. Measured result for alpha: 0.056 mag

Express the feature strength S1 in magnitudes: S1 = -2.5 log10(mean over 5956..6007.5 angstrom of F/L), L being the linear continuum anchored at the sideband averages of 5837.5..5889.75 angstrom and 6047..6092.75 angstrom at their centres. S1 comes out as -0.06 mag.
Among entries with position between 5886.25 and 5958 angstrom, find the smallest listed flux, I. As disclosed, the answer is 6.84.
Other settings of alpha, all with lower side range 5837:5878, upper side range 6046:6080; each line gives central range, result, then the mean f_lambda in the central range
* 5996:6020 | 0.04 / 14.6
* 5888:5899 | 0.29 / 11.7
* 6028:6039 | -0.06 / 15.9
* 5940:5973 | -0.01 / 15.3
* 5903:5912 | -0.05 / 15.9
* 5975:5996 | -0.07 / 16.2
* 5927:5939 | 0.03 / 14.8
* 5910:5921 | -0.10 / 16.6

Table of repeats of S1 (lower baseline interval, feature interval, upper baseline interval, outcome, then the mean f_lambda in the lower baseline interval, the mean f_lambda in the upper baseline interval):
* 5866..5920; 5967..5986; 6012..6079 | -0.096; 14.7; 15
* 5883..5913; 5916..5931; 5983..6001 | -0.139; 13.6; 16.3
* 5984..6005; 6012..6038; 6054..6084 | 0.047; 16.2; 14.7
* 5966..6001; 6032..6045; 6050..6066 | 0.012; 16.2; 14.6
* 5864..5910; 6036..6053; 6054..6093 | -0.039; 14.4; 15.1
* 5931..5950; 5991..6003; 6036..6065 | -0.155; 14.5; 15.1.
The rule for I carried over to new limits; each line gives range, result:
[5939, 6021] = 11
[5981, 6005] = 12.7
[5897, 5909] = 10.3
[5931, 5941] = 13.1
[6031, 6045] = 12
